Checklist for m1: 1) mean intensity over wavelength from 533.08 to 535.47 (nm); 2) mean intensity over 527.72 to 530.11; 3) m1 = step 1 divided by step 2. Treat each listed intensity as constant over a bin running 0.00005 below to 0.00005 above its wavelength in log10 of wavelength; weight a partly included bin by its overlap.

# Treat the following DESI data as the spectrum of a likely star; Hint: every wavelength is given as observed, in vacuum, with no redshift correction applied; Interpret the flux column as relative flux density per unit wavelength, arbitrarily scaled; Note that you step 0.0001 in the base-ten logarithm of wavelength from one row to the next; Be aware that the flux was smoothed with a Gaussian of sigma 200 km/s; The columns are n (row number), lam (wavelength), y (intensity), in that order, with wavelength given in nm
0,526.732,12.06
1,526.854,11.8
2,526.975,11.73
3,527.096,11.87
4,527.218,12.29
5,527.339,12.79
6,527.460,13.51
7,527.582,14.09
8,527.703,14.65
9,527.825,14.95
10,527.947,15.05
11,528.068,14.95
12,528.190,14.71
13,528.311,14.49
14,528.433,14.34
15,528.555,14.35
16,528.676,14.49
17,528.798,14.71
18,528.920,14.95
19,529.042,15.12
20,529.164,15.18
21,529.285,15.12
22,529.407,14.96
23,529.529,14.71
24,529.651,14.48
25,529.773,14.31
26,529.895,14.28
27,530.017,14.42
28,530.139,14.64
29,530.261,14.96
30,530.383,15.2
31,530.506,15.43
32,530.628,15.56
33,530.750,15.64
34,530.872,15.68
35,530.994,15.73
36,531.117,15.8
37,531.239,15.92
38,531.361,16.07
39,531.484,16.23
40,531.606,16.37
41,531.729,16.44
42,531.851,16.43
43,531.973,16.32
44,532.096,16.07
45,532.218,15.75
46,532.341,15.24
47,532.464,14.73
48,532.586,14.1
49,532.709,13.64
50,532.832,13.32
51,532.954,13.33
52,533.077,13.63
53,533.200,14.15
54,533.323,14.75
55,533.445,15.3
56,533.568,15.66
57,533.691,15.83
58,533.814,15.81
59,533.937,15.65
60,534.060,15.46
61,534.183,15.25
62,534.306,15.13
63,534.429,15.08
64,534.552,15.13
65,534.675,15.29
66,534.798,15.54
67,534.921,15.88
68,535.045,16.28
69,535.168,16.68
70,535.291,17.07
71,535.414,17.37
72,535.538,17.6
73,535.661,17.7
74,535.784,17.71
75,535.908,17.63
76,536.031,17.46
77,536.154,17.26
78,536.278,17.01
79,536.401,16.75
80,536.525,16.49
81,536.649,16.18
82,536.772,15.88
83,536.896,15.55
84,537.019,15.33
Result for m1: 1.1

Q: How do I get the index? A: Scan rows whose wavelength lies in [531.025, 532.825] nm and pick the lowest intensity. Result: 13.64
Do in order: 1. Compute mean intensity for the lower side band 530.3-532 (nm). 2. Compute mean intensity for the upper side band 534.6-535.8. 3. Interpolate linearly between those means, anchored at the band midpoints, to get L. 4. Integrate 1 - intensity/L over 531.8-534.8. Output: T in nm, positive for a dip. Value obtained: 0.23 nm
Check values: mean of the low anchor 15.9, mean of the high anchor 16.7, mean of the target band 15.1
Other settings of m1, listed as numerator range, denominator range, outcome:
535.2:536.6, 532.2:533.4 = 1.21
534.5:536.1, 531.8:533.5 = 1.13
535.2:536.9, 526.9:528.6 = 1.23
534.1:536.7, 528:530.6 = 1.12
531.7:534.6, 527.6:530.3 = 1.03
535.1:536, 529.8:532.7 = 1.12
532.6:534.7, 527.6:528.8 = 1.01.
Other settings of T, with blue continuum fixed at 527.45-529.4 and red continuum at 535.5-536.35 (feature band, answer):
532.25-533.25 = 0.14 nm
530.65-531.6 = -0.01 nm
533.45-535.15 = 0.13 nm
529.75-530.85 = 0.03 nm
